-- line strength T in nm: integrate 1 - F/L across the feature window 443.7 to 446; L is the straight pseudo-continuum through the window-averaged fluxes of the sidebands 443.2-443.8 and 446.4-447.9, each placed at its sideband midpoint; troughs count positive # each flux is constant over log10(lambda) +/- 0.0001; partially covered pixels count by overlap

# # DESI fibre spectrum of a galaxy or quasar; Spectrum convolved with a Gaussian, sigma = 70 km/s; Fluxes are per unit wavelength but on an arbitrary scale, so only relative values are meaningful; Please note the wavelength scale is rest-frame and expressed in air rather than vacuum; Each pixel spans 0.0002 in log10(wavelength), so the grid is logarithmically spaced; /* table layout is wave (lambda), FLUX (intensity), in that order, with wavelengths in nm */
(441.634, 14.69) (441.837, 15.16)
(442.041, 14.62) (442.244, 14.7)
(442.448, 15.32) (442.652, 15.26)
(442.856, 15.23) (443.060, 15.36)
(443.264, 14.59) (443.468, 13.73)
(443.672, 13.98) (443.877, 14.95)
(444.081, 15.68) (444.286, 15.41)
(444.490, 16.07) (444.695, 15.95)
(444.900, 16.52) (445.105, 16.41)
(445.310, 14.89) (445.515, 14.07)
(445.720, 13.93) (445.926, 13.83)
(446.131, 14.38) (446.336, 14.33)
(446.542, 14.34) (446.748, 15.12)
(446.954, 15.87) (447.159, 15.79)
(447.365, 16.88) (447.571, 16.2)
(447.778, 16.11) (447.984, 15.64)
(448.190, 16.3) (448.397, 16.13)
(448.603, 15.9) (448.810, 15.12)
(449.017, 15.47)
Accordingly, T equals -0.084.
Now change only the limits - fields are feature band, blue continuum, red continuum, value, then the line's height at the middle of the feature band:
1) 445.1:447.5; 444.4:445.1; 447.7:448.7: 0.175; 16.1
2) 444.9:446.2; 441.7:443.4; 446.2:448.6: 0.058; 15.4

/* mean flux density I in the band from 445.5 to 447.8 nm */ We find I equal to 15.1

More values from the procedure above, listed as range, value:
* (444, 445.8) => 15.5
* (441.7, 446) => 15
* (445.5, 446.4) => 14.1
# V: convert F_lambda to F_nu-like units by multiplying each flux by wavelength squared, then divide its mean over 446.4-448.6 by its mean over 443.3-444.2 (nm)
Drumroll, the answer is 1.10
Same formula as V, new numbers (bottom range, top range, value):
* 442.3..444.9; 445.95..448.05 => 1.03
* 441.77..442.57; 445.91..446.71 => 0.98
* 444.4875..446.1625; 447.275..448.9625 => 1.07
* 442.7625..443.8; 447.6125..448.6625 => 1.12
